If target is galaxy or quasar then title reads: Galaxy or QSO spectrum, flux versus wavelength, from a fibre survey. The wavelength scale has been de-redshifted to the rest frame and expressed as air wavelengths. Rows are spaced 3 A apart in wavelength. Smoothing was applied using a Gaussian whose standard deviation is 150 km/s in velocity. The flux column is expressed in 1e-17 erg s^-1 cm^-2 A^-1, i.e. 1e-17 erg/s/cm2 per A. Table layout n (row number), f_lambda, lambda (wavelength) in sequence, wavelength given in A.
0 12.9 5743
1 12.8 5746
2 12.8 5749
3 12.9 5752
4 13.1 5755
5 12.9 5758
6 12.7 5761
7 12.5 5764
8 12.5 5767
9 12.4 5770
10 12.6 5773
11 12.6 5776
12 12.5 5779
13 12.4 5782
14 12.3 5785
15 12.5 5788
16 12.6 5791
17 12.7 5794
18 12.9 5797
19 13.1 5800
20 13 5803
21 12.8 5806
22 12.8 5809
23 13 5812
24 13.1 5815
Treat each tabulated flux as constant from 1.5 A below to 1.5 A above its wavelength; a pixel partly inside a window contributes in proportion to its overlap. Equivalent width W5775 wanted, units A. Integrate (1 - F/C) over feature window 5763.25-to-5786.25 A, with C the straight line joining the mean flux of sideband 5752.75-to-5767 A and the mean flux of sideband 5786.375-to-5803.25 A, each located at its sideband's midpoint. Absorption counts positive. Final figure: 0.5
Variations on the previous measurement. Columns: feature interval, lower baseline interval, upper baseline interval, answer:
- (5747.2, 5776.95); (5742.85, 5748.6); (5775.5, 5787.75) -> -0.1 A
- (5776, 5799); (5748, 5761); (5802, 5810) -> 0.5 A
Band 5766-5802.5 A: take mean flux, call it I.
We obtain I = 12.6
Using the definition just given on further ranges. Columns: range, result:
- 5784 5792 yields 12.5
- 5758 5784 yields 12.5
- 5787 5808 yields 12.8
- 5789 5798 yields 12.7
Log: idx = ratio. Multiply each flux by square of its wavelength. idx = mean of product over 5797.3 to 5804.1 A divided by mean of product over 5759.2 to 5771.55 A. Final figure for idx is 1.05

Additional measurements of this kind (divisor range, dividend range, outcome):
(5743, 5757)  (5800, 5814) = 1.02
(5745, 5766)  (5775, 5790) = 0.98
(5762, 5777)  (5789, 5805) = 1.04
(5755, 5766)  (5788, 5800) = 1.01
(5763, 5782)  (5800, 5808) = 1.05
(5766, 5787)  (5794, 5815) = 1.05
